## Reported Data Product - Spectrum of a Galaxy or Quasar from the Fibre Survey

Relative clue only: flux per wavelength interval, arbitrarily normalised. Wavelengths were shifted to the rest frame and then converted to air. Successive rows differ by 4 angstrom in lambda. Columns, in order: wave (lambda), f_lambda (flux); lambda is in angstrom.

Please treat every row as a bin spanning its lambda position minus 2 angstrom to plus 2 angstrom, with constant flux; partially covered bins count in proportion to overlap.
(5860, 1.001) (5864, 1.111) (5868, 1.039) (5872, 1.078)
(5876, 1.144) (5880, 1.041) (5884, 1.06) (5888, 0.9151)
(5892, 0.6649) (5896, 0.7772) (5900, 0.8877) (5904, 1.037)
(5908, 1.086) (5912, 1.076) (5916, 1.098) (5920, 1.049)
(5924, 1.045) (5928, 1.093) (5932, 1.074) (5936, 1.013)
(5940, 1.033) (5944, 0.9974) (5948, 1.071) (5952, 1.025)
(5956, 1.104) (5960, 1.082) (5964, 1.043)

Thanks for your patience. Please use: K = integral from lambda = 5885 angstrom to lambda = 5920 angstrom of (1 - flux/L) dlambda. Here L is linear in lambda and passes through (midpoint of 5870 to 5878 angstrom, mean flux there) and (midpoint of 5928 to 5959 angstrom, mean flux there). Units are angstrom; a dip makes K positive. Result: 4.3 angstrom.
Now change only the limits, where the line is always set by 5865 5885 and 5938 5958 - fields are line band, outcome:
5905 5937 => -0.3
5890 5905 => 3.3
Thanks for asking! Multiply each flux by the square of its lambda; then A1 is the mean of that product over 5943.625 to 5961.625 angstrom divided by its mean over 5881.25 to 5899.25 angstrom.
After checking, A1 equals 1.25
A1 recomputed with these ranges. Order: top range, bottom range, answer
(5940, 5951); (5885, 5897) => 1.30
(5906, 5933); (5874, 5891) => 1.07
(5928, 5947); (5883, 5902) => 1.24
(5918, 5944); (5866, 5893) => 1.06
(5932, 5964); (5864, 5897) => 1.10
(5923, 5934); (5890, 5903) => 1.36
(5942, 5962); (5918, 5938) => 1.01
